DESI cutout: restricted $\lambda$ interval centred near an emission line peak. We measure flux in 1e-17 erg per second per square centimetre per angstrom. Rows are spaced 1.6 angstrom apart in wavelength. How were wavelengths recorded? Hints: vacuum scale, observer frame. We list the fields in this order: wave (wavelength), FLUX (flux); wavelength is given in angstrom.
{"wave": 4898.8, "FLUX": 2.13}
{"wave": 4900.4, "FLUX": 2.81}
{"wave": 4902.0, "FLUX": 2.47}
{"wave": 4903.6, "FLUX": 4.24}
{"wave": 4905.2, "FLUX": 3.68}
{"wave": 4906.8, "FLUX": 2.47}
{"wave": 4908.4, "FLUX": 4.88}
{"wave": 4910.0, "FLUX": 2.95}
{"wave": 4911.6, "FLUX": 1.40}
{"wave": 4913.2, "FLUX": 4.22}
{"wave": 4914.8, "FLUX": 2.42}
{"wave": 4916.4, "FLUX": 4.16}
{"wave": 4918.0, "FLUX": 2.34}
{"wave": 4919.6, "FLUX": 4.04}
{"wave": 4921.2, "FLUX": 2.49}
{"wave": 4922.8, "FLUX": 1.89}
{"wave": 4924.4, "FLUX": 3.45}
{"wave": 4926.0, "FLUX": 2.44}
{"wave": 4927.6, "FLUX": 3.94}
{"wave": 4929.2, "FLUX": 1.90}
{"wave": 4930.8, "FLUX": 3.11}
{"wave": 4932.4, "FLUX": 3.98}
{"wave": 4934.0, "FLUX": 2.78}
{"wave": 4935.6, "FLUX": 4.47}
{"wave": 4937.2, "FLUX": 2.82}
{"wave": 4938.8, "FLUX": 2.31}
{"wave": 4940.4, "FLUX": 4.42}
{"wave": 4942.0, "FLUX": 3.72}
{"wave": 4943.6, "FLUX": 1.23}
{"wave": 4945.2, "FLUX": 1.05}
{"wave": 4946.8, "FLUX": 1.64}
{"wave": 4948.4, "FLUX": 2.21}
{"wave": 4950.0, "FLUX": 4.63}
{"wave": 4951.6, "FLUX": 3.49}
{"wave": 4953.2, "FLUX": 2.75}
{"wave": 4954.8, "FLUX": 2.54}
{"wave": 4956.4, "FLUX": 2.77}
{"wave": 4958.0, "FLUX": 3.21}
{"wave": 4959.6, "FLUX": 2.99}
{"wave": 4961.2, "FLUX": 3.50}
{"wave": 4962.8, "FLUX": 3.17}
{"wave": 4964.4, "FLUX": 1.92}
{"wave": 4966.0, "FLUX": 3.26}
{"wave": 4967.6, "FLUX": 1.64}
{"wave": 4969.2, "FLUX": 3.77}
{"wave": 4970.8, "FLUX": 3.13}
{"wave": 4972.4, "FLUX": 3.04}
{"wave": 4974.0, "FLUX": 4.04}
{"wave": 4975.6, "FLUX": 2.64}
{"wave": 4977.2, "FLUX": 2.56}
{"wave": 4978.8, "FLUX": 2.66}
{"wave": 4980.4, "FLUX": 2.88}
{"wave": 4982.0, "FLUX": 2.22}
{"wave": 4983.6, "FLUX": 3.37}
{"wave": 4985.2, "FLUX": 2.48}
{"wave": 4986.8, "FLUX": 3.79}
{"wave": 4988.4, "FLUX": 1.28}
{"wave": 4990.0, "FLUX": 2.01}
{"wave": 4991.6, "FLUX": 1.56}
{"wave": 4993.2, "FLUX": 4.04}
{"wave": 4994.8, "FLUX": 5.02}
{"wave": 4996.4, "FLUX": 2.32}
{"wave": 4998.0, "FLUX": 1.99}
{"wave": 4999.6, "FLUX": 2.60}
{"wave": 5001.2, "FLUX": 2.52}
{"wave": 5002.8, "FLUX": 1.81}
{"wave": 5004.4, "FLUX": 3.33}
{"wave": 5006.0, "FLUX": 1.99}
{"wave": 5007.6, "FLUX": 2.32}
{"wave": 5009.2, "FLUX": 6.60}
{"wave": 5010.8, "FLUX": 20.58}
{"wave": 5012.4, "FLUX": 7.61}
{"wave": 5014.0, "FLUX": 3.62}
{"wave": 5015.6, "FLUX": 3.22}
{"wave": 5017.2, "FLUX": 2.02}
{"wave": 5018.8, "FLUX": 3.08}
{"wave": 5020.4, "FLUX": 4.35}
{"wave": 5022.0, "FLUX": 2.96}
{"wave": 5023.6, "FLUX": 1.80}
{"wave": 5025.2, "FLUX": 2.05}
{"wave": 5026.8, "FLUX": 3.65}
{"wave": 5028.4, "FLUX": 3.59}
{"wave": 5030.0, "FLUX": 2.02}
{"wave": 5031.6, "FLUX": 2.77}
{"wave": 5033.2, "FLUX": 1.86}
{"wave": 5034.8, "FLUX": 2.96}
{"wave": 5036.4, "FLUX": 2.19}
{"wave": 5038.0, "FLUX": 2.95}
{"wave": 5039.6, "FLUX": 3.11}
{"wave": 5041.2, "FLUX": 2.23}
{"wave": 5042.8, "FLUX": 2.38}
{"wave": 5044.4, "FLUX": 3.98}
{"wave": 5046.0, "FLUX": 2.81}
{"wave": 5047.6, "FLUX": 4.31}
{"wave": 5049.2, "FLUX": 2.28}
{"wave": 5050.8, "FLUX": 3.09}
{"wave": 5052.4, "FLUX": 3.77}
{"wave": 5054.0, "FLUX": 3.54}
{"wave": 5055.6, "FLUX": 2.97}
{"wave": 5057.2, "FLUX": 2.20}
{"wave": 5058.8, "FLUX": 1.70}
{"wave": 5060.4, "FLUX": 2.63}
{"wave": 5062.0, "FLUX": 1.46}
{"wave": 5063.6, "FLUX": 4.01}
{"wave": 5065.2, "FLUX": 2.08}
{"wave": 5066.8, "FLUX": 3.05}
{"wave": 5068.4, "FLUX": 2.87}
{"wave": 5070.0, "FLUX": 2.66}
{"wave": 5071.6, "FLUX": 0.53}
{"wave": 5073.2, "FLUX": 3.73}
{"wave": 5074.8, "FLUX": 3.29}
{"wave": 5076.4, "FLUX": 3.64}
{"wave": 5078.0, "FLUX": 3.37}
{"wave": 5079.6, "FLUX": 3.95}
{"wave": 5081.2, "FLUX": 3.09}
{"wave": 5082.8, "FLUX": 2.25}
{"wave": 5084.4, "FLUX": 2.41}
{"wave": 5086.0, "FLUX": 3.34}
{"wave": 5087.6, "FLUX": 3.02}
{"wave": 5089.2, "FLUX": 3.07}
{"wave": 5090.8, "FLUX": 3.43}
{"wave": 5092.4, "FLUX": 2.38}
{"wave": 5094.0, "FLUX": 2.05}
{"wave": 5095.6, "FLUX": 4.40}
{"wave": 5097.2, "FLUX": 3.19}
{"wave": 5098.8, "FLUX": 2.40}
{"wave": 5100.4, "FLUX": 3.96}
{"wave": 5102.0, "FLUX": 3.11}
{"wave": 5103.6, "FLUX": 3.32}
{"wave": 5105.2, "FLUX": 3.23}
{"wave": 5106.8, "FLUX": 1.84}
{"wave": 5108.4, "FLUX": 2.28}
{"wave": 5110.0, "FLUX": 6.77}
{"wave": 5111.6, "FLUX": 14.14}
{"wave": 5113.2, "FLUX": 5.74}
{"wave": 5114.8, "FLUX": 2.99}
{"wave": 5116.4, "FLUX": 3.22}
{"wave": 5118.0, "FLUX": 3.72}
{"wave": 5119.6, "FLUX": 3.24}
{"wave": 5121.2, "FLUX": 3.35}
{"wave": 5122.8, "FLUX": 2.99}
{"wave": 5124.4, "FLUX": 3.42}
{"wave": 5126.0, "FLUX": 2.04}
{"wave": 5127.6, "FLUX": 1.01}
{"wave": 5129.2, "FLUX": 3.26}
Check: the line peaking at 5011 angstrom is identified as H-beta 4861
